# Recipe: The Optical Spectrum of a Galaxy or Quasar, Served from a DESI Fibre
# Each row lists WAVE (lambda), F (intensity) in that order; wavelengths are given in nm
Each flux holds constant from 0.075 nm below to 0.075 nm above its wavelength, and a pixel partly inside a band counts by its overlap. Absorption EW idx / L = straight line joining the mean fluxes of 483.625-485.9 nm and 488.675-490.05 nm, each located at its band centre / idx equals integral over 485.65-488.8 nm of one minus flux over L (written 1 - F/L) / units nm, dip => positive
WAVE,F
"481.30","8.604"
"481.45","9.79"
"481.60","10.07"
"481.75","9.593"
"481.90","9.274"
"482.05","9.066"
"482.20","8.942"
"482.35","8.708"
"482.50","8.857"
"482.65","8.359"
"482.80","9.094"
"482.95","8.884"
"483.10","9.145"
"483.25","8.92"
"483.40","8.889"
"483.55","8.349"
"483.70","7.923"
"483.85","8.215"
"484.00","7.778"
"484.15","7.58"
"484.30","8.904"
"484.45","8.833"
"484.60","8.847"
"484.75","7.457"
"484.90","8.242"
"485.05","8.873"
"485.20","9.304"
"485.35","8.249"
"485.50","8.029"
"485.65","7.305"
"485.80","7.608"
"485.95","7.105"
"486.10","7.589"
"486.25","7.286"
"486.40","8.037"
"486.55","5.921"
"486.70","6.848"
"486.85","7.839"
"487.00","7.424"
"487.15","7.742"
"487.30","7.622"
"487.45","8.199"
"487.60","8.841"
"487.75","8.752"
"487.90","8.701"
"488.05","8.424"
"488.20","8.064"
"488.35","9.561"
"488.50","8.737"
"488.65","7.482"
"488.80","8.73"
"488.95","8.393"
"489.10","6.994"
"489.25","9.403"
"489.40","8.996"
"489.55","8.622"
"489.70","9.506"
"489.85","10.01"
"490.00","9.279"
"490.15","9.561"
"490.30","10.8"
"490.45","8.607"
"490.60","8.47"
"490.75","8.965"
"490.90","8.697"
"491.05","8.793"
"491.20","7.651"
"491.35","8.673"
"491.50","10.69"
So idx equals 0.24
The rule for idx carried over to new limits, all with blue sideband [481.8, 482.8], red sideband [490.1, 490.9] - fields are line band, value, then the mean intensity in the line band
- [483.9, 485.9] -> 0.17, 8.22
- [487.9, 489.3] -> 0.11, 8.42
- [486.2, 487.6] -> 0.24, 7.51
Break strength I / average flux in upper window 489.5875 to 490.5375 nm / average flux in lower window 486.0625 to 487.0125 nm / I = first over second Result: 1.32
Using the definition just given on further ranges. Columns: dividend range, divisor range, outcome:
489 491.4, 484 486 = 1.09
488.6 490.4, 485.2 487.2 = 1.20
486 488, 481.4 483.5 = 0.85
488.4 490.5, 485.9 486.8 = 1.25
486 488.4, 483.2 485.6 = 0.94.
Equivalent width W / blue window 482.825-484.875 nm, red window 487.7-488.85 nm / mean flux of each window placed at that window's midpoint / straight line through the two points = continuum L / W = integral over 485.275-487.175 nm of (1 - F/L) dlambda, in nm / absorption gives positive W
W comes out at 0.23 nm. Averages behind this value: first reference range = 8.45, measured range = 7.45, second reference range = 8.55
